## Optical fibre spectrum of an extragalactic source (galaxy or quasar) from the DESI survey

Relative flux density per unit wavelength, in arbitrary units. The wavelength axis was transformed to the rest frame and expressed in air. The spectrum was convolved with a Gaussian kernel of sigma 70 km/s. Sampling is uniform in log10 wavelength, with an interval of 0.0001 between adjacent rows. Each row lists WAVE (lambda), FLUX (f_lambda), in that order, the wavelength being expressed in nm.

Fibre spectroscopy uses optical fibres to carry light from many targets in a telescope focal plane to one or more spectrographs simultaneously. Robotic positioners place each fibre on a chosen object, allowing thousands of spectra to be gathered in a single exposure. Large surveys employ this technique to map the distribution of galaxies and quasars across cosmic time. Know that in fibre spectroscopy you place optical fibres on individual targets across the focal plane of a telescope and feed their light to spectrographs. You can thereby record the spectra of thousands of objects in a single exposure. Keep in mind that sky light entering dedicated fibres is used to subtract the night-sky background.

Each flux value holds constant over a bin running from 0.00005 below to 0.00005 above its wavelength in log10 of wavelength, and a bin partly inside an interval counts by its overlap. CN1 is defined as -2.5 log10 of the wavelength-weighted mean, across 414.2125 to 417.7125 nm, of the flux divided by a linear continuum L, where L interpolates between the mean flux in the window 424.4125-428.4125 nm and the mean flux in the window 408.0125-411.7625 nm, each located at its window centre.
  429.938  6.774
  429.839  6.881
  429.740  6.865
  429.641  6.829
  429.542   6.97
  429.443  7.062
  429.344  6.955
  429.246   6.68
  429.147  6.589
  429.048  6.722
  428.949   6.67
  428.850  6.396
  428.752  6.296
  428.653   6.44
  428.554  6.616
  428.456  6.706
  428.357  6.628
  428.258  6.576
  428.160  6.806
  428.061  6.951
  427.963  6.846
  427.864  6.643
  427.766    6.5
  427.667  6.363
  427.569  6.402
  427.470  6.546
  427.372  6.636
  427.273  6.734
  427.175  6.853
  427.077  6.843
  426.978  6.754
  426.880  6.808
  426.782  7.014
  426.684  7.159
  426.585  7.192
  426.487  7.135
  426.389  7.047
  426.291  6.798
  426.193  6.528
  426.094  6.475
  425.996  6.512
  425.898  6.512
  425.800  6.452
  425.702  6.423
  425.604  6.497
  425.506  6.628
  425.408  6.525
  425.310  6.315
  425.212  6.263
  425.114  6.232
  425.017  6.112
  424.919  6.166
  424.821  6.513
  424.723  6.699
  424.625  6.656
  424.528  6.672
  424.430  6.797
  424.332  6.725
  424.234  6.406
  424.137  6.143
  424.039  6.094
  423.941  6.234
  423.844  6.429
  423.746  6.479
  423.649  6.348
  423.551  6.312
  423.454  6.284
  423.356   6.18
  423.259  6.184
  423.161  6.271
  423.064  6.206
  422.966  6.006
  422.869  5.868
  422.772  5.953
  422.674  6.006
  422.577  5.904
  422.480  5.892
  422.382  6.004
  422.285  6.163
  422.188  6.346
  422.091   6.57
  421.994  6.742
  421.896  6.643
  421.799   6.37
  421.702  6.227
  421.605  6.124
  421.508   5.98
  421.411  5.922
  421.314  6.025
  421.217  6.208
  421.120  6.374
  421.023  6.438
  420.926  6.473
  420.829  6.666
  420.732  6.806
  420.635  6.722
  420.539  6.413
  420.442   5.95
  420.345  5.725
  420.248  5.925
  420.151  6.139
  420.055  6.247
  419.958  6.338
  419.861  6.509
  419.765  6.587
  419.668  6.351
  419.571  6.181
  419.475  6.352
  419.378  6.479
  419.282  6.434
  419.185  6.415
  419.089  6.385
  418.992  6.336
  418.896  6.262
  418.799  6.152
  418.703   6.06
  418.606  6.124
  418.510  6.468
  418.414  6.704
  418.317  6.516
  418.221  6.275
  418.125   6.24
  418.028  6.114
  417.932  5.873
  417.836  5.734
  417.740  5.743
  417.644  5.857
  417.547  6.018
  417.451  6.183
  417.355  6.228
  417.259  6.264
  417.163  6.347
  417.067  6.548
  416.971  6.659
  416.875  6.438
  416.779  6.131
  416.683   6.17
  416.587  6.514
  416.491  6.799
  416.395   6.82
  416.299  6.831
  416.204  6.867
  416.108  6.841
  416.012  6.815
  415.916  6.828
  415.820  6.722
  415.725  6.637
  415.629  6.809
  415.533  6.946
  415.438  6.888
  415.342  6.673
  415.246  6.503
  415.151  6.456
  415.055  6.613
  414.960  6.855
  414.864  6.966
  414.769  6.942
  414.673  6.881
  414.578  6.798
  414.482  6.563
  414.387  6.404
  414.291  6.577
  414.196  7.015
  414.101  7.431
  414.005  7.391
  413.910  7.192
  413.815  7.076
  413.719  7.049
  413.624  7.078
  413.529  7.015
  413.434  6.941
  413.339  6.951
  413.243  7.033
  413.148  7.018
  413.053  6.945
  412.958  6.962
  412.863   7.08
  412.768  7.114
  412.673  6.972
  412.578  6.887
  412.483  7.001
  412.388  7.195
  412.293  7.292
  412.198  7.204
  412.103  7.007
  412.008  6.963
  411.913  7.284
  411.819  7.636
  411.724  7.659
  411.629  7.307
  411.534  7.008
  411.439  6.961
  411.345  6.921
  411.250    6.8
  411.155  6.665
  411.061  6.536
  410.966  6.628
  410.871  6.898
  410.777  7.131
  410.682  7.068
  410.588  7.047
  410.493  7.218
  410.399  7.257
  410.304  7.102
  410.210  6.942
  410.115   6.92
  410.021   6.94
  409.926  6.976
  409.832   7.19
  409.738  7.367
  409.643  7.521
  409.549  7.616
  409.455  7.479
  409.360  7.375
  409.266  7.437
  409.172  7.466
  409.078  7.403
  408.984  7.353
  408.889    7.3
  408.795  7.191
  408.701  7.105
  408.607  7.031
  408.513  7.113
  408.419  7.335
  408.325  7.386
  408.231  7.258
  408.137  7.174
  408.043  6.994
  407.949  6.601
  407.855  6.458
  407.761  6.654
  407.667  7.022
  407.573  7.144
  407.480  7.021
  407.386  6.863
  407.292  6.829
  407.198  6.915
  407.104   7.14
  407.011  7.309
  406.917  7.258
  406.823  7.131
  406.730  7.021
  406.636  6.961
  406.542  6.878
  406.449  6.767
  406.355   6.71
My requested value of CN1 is 0.06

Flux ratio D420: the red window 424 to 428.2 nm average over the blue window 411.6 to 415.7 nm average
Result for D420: 0.95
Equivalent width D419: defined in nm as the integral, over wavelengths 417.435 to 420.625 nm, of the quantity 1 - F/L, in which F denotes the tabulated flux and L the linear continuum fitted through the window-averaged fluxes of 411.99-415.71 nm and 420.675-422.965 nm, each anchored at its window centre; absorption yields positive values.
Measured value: 0.13 nm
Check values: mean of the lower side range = 6.94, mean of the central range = 6.22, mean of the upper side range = 6.24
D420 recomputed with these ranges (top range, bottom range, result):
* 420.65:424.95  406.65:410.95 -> 0.89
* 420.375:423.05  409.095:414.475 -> 0.88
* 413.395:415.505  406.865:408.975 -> 0.98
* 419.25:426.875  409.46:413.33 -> 0.90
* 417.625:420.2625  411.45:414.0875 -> 0.88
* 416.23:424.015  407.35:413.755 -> 0.88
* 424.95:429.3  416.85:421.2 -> 1.05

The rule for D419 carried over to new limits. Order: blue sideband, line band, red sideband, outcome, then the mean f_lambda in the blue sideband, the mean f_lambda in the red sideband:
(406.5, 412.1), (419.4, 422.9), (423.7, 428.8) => 0.253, 7.1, 6.59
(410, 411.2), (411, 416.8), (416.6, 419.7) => -0.230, 6.95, 6.25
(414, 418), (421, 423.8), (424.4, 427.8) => 0.169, 6.57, 6.62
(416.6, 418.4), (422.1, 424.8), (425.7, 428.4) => 0.104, 6.2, 6.72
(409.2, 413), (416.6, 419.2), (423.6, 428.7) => 0.245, 7.12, 6.59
